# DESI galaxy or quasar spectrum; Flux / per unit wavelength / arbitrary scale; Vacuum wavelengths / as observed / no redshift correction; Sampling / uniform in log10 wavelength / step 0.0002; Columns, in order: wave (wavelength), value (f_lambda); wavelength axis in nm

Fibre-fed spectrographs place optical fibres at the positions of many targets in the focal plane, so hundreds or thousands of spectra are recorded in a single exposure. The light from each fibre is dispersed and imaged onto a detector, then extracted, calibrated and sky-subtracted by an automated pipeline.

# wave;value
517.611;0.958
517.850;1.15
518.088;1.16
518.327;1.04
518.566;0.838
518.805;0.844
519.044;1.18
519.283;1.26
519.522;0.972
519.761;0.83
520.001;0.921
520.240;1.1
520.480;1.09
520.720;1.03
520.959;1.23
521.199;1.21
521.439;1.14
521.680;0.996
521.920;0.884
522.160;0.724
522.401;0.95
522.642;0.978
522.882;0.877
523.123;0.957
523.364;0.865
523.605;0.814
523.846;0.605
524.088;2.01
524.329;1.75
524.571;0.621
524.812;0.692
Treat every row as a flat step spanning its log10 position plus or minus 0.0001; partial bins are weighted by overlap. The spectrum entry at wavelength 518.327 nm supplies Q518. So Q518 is 1.04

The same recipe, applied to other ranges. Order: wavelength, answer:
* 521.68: 0.996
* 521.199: 1.21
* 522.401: 0.95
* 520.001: 0.921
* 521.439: 1.14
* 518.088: 1.16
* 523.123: 0.957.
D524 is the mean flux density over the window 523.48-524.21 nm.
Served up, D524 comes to 1.14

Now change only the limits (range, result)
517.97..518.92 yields 0.97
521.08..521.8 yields 1.11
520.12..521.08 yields 1.11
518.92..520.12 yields 1.03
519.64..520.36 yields 0.95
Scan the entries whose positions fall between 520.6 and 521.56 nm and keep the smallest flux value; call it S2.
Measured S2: 1.03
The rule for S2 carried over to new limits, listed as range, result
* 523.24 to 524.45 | 0.605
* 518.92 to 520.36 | 0.83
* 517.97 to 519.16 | 0.838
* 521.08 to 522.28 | 0.724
